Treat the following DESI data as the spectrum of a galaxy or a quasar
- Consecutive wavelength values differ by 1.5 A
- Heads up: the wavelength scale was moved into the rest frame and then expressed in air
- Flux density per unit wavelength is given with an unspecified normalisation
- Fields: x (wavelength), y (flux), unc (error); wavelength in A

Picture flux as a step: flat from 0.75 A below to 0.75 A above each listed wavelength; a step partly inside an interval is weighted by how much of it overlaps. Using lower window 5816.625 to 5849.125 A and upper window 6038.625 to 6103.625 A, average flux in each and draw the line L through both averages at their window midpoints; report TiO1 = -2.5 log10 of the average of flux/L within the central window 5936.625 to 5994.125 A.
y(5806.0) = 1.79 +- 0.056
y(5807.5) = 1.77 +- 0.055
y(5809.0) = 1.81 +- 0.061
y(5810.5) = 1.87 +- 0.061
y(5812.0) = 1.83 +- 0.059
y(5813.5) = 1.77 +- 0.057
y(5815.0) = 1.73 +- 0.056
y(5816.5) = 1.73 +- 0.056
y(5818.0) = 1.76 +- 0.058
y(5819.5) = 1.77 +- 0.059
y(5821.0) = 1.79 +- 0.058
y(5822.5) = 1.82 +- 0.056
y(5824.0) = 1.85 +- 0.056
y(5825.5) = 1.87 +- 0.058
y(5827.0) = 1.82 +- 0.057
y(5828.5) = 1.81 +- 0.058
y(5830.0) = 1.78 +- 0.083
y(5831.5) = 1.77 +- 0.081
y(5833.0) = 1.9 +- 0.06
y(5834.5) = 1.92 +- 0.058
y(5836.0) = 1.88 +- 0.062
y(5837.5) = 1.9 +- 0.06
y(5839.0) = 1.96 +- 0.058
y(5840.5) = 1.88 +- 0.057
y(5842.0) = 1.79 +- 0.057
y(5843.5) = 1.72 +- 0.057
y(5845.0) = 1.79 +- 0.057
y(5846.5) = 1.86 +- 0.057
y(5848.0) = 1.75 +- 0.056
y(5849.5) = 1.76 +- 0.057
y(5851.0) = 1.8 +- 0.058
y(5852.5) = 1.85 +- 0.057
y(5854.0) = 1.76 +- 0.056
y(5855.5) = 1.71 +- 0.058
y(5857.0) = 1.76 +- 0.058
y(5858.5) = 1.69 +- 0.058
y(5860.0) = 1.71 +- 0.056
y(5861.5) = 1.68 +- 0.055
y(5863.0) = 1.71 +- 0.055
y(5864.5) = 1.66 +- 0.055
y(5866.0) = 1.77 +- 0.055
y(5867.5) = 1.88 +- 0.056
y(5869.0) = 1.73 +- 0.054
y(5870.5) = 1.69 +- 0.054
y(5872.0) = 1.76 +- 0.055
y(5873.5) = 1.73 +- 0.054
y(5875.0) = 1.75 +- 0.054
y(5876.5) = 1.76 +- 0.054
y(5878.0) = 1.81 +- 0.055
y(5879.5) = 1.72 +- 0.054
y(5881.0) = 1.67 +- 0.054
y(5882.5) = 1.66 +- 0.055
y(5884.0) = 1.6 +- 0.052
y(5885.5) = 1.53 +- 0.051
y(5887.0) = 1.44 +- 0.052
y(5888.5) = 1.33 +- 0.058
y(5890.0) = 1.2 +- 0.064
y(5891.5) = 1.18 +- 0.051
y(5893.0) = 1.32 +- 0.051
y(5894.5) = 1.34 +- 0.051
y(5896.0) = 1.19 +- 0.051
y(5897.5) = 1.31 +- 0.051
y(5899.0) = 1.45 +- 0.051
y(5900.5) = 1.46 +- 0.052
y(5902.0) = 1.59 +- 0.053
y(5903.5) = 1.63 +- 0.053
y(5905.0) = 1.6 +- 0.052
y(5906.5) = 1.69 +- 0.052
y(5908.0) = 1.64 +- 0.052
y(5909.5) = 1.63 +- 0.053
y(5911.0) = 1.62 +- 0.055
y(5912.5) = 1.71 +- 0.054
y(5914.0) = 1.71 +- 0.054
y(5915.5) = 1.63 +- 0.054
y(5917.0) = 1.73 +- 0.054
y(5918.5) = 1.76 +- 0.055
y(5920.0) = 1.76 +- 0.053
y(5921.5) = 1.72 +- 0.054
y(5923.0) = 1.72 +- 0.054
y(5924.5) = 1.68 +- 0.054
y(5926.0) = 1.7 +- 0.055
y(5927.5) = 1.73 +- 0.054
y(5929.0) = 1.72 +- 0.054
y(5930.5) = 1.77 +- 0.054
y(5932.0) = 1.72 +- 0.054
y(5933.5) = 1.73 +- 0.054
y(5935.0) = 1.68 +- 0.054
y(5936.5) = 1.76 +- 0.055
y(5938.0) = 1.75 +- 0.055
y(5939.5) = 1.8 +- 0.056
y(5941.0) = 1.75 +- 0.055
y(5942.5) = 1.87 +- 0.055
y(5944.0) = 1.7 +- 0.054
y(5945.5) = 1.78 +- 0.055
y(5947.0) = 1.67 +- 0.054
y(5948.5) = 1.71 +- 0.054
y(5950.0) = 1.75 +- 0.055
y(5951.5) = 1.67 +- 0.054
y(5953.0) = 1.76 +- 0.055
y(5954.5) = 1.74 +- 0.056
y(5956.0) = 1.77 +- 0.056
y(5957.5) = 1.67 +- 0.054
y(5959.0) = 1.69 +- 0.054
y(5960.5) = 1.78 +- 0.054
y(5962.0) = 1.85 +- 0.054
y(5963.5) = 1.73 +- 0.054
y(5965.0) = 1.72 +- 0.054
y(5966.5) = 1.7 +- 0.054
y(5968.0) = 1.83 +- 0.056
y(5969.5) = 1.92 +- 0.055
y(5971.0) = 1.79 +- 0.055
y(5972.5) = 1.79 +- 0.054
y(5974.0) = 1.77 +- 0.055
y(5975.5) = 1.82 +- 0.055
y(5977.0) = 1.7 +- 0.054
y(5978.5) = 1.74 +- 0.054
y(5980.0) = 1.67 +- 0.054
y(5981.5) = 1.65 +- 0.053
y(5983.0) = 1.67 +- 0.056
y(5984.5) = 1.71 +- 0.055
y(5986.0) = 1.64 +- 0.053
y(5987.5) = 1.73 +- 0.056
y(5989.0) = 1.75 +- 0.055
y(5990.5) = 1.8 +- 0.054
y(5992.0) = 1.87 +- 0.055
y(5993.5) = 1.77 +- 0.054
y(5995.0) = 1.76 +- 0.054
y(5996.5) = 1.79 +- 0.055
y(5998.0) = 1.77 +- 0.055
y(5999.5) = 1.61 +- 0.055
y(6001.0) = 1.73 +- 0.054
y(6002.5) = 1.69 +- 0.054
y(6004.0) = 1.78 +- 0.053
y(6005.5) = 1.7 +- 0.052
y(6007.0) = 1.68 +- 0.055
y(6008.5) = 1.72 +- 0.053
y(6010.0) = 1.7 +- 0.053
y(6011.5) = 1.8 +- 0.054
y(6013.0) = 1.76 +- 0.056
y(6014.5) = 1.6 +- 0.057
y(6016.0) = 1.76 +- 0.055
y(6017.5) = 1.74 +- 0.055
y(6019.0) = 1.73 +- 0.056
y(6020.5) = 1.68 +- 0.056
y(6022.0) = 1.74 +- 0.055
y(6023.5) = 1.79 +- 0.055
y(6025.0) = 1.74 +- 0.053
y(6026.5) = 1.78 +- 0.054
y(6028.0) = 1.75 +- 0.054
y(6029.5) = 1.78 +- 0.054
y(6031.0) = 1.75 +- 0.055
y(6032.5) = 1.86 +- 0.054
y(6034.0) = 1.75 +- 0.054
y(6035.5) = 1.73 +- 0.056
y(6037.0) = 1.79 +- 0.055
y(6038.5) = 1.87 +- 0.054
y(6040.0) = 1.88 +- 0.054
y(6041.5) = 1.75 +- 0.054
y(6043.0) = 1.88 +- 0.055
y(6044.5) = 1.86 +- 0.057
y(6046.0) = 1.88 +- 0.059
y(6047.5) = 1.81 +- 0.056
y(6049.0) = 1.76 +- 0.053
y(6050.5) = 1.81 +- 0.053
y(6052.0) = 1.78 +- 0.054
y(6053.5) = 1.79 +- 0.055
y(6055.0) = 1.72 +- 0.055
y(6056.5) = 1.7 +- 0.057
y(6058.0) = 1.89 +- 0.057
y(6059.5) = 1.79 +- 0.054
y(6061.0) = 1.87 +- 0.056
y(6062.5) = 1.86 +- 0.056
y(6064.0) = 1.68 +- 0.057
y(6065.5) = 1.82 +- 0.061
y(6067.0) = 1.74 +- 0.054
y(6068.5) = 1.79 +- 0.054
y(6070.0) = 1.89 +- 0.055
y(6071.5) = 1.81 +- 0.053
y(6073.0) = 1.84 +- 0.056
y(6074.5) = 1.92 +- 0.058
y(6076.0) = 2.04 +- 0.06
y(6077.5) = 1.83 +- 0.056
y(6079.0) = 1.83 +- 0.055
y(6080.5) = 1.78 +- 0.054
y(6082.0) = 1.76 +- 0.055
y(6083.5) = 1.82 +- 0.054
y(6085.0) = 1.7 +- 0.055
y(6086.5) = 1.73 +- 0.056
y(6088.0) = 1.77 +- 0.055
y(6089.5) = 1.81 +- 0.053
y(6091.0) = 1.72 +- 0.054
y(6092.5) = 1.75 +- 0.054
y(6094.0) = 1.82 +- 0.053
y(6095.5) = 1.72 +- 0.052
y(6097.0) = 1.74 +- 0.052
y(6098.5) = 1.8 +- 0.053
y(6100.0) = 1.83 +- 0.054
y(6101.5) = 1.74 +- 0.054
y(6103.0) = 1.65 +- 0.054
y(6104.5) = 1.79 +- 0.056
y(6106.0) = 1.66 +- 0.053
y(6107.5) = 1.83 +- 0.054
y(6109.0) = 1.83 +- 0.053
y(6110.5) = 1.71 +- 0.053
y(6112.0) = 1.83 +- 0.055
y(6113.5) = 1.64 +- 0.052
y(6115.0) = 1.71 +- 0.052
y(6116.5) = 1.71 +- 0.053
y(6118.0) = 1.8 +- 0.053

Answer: 0.04 mag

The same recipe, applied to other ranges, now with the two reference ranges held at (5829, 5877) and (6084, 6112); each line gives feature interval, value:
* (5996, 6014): 0.03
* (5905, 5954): 0.04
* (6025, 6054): -0.02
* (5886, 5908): 0.25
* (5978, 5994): 0.03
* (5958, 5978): 0.00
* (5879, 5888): 0.12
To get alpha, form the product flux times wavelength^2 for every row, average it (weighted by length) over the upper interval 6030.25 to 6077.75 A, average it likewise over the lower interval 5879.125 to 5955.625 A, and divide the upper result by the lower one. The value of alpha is 1.17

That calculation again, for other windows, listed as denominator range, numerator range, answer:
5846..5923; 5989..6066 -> 1.14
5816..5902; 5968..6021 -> 1.08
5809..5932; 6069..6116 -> 1.13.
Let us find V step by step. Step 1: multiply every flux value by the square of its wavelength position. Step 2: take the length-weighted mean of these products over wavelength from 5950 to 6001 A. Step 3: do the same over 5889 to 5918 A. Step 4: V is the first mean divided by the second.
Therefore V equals 1.2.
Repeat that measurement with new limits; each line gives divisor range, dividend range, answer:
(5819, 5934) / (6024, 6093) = 1.13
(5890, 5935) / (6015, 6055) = 1.16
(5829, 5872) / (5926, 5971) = 1.01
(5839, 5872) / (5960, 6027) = 1.04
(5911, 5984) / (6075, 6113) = 1.08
